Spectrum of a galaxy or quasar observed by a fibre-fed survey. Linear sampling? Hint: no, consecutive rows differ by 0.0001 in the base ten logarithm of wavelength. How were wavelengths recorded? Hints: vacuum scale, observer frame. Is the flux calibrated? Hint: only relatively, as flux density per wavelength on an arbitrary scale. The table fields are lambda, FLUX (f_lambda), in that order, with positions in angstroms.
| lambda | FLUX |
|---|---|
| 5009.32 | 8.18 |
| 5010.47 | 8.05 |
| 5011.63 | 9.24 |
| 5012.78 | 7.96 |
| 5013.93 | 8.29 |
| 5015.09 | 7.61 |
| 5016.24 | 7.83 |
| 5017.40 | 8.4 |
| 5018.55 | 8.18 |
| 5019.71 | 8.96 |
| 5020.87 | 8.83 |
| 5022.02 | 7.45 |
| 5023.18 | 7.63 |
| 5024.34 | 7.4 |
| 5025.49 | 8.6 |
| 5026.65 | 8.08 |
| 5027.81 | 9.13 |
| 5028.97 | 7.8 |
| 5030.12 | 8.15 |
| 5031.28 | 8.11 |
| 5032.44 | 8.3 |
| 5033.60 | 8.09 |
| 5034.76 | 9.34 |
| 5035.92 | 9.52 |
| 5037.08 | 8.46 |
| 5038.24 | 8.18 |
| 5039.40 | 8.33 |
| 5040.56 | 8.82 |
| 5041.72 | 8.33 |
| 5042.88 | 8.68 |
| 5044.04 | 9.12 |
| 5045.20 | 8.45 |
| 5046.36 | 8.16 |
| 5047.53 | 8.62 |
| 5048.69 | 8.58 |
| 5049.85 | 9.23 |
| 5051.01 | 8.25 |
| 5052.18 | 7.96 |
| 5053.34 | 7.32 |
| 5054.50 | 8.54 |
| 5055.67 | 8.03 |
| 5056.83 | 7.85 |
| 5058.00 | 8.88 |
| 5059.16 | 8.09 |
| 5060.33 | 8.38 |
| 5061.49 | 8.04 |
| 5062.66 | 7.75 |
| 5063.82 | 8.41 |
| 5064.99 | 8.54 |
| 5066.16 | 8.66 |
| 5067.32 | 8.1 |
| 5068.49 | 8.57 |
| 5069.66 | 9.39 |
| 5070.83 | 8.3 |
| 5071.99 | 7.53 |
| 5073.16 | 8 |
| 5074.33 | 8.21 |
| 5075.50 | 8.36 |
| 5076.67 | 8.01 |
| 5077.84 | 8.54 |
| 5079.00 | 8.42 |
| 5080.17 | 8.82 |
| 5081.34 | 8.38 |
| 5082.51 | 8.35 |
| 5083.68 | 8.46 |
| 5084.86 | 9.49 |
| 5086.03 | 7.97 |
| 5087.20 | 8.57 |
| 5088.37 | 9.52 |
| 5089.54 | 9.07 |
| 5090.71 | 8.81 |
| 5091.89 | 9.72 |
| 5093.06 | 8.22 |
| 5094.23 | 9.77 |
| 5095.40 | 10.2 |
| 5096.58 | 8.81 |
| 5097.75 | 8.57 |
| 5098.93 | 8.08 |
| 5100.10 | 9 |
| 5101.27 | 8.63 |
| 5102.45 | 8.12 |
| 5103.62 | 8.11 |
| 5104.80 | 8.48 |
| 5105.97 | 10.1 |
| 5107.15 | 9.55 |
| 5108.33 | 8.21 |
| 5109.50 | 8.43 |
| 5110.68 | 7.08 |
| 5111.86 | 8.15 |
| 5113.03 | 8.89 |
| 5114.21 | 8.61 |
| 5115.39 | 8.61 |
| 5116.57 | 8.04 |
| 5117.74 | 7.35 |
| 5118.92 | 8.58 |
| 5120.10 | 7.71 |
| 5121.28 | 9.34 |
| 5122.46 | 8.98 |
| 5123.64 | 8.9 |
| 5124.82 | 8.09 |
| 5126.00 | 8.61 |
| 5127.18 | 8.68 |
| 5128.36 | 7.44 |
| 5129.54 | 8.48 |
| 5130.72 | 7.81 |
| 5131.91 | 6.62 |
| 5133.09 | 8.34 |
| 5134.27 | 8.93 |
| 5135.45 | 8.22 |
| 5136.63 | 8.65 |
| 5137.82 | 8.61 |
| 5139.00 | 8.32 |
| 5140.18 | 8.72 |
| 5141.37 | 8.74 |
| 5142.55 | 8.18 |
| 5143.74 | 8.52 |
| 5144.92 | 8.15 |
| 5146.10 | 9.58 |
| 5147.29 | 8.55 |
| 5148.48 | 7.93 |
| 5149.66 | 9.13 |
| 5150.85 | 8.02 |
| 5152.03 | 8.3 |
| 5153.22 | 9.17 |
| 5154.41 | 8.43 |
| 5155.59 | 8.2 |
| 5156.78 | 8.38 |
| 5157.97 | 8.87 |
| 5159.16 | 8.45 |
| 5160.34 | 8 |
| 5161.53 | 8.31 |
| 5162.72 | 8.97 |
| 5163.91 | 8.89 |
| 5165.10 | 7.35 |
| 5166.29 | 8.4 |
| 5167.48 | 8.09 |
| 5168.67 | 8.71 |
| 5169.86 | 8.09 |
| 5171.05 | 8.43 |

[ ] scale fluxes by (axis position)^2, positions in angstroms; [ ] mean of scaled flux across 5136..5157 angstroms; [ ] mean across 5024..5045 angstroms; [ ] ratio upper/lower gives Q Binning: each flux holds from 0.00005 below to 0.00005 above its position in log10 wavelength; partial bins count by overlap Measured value 1.1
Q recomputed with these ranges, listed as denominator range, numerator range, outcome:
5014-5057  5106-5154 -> 1.05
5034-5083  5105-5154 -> 1.03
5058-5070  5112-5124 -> 1.03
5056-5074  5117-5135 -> 1.02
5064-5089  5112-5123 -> 1.01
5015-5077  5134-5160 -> 1.07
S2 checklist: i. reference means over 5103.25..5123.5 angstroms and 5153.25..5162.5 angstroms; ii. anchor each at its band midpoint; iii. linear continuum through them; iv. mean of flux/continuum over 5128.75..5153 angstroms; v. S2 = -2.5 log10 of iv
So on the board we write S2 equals 0.01 mag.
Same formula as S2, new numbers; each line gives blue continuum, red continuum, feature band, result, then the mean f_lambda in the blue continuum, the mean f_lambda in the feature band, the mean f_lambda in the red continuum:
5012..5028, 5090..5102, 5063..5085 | 0.04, 8.16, 8.42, 8.97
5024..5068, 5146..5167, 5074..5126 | -0.03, 8.38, 8.62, 8.47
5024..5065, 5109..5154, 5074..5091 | -0.03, 8.38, 8.6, 8.38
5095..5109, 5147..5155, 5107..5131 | 0.04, 8.8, 8.35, 8.5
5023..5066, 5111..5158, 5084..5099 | -0.08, 8.36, 9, 8.41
